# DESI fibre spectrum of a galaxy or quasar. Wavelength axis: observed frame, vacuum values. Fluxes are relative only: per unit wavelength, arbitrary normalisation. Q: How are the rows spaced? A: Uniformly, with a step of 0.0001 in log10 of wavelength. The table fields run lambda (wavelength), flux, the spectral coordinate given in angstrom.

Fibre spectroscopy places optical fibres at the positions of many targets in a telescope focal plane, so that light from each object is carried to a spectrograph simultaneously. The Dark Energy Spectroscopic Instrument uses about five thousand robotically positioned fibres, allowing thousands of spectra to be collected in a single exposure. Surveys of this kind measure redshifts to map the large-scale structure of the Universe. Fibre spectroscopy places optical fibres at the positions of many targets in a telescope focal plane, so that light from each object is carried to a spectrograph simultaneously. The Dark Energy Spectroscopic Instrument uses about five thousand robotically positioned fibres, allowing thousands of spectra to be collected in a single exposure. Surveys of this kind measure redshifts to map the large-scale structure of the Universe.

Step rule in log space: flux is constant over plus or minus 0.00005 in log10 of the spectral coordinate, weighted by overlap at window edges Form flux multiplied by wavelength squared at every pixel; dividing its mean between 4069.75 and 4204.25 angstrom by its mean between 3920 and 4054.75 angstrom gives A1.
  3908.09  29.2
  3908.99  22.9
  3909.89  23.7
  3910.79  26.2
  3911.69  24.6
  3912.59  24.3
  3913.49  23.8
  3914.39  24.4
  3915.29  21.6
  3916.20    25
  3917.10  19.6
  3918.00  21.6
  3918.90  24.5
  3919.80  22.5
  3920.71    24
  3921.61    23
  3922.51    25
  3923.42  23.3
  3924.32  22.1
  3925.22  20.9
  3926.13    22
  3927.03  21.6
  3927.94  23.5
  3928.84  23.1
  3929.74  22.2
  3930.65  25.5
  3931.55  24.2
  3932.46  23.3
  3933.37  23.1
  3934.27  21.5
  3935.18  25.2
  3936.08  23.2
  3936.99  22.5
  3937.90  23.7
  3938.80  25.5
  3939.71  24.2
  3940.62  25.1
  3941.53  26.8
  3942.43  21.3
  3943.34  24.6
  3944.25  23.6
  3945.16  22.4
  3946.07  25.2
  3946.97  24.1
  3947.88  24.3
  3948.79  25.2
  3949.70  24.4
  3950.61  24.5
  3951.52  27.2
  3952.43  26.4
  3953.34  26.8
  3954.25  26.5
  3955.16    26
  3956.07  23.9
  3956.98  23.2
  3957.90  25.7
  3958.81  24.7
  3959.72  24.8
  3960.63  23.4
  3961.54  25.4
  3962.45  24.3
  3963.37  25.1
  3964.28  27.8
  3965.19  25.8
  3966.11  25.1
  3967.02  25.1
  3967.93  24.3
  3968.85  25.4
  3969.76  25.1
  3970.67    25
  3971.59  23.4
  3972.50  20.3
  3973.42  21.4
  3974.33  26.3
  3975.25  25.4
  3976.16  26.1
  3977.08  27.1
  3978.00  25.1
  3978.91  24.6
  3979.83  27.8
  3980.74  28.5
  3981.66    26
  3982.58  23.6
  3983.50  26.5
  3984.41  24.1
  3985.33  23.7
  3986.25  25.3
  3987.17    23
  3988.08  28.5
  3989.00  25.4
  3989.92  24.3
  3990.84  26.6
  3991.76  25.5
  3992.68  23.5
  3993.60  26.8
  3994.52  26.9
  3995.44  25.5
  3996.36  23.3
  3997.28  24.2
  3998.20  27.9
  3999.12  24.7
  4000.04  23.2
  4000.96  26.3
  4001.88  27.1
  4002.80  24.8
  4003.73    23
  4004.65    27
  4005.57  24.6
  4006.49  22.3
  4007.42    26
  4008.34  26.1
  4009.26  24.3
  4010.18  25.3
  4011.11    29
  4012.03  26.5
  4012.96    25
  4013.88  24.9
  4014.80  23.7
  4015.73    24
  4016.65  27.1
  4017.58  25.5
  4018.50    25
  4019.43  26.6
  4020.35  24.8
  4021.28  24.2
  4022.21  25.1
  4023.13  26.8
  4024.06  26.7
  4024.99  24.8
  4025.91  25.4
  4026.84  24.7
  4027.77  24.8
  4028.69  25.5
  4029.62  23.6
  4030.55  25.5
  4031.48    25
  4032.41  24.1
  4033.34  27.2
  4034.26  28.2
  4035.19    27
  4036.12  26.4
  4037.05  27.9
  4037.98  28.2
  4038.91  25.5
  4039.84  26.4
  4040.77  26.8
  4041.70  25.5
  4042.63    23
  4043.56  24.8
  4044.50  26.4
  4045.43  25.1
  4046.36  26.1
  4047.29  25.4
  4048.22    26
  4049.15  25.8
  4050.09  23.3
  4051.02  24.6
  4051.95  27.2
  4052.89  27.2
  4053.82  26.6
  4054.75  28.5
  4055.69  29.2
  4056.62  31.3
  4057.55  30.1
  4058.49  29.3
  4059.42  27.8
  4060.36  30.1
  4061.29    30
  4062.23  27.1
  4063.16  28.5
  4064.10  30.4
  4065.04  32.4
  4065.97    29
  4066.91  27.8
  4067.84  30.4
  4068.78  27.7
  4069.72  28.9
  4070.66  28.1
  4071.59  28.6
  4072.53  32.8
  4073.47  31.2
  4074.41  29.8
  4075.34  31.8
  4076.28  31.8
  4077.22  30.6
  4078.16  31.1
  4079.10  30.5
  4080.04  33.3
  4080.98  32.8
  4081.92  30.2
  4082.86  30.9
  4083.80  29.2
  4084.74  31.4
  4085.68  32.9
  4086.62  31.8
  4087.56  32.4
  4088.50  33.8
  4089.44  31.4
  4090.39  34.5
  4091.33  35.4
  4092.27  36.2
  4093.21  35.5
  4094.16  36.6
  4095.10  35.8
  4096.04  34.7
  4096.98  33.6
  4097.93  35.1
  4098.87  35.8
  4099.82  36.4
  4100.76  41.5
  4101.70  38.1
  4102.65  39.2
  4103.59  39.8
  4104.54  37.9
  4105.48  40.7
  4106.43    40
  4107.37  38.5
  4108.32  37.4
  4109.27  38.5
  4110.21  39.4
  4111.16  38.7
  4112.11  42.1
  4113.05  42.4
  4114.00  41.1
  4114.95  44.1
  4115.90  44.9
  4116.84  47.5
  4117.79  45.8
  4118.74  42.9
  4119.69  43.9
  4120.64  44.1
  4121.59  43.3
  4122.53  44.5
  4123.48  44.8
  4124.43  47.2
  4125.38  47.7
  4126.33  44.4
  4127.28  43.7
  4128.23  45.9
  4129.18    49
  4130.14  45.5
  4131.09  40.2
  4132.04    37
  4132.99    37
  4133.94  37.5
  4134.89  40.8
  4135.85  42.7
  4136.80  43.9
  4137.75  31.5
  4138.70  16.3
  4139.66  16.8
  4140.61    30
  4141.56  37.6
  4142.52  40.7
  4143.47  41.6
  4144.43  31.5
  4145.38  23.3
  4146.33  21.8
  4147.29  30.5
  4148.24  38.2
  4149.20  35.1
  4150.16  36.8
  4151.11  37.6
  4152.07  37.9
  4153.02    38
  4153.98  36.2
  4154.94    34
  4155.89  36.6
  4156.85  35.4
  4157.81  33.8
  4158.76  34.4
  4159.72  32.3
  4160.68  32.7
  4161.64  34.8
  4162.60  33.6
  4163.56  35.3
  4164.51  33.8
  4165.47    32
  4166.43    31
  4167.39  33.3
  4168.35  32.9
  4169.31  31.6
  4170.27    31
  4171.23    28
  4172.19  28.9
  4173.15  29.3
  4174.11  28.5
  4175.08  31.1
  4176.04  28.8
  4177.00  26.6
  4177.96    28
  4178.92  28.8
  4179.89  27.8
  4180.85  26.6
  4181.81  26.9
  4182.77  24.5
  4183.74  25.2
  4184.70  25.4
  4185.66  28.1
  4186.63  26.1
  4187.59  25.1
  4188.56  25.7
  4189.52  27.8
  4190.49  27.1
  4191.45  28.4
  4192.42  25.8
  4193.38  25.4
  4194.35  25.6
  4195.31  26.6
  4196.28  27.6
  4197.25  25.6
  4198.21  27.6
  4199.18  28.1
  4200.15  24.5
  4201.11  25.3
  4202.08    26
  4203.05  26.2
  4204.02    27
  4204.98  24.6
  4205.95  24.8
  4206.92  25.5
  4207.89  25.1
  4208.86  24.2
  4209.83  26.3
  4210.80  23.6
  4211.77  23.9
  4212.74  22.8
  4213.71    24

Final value 1.45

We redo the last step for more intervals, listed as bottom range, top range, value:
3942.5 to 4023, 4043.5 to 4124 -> 1.41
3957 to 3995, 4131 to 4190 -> 1.38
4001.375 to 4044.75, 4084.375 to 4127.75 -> 1.60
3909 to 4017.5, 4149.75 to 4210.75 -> 1.32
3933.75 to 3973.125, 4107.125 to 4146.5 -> 1.75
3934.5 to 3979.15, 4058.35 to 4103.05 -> 1.39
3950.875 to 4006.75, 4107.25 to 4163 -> 1.64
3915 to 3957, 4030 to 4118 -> 1.44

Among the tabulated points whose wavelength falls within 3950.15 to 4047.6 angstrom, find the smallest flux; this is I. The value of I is 20.3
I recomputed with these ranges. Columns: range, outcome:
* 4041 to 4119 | 23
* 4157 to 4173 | 28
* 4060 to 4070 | 27.1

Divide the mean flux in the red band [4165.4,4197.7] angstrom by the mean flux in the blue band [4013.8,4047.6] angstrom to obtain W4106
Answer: 1.1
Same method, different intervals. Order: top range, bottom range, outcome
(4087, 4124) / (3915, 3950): 1.67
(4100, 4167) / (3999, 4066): 1.45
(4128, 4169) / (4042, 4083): 1.22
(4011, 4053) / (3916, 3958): 1.07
